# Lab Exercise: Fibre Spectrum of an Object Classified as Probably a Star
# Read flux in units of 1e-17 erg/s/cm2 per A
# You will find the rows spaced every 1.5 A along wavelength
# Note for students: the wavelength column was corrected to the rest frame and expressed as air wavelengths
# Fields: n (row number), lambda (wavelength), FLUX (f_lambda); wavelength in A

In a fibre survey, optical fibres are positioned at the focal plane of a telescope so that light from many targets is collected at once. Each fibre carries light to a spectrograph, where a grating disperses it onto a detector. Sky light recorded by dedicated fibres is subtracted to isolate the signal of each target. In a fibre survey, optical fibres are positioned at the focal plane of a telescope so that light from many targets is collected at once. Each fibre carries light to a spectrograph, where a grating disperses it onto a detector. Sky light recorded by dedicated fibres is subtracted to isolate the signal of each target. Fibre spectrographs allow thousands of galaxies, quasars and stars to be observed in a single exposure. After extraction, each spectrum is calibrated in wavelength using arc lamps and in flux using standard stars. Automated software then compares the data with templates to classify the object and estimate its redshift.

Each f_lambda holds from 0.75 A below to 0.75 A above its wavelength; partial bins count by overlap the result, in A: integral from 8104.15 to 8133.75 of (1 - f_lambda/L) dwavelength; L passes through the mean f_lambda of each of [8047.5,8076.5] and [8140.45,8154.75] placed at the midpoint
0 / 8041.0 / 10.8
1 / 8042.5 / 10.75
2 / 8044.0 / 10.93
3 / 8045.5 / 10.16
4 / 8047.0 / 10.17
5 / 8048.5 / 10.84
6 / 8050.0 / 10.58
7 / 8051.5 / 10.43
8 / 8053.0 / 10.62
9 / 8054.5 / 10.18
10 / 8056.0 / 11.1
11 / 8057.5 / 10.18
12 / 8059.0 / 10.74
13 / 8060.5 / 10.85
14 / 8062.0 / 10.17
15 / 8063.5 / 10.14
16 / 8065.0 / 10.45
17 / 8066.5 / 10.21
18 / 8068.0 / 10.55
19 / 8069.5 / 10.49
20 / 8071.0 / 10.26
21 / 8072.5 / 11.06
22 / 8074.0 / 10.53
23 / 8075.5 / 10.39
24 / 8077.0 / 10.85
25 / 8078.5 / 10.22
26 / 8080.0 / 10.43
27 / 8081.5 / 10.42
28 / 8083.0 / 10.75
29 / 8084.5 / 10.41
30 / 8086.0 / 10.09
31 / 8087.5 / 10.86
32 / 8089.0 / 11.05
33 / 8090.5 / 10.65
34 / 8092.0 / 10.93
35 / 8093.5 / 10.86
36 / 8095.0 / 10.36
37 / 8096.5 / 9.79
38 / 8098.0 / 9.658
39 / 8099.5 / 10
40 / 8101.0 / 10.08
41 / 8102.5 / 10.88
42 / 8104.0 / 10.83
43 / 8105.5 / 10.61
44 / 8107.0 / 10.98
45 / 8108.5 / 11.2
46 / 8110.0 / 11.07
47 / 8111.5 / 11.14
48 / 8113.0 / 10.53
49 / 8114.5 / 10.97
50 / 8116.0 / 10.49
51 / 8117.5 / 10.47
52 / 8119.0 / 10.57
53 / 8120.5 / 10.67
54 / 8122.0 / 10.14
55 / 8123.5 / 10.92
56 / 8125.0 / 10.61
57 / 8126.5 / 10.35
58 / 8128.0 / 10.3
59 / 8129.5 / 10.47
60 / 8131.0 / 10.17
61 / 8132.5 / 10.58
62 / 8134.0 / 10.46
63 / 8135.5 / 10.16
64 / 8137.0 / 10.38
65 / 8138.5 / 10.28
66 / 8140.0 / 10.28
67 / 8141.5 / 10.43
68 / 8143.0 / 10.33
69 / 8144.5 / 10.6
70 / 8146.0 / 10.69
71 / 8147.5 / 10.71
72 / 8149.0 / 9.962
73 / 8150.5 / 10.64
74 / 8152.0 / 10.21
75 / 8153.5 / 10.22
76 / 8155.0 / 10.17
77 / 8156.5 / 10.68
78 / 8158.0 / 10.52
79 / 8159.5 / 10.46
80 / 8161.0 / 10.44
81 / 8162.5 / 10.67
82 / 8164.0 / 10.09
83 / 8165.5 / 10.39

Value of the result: -0.6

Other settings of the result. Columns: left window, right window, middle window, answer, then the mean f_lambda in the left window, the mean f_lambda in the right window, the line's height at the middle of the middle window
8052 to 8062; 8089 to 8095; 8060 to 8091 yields 0.5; 10.6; 10.8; 10.7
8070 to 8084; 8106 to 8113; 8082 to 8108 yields 0.7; 10.5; 11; 10.8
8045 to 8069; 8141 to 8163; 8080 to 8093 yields -0.2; 10.5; 10.4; 10.5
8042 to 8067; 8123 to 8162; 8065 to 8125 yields -0.6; 10.5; 10.4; 10.5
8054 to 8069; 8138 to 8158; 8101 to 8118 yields -0.6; 10.5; 10.4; 10.4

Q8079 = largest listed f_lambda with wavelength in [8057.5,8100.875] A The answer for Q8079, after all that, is 11.06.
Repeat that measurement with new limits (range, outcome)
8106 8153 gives 11.2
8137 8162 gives 10.71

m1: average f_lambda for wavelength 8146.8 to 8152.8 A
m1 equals 10.4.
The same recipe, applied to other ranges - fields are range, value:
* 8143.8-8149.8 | 10.5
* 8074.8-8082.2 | 10.5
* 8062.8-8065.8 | 10.3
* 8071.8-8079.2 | 10.6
